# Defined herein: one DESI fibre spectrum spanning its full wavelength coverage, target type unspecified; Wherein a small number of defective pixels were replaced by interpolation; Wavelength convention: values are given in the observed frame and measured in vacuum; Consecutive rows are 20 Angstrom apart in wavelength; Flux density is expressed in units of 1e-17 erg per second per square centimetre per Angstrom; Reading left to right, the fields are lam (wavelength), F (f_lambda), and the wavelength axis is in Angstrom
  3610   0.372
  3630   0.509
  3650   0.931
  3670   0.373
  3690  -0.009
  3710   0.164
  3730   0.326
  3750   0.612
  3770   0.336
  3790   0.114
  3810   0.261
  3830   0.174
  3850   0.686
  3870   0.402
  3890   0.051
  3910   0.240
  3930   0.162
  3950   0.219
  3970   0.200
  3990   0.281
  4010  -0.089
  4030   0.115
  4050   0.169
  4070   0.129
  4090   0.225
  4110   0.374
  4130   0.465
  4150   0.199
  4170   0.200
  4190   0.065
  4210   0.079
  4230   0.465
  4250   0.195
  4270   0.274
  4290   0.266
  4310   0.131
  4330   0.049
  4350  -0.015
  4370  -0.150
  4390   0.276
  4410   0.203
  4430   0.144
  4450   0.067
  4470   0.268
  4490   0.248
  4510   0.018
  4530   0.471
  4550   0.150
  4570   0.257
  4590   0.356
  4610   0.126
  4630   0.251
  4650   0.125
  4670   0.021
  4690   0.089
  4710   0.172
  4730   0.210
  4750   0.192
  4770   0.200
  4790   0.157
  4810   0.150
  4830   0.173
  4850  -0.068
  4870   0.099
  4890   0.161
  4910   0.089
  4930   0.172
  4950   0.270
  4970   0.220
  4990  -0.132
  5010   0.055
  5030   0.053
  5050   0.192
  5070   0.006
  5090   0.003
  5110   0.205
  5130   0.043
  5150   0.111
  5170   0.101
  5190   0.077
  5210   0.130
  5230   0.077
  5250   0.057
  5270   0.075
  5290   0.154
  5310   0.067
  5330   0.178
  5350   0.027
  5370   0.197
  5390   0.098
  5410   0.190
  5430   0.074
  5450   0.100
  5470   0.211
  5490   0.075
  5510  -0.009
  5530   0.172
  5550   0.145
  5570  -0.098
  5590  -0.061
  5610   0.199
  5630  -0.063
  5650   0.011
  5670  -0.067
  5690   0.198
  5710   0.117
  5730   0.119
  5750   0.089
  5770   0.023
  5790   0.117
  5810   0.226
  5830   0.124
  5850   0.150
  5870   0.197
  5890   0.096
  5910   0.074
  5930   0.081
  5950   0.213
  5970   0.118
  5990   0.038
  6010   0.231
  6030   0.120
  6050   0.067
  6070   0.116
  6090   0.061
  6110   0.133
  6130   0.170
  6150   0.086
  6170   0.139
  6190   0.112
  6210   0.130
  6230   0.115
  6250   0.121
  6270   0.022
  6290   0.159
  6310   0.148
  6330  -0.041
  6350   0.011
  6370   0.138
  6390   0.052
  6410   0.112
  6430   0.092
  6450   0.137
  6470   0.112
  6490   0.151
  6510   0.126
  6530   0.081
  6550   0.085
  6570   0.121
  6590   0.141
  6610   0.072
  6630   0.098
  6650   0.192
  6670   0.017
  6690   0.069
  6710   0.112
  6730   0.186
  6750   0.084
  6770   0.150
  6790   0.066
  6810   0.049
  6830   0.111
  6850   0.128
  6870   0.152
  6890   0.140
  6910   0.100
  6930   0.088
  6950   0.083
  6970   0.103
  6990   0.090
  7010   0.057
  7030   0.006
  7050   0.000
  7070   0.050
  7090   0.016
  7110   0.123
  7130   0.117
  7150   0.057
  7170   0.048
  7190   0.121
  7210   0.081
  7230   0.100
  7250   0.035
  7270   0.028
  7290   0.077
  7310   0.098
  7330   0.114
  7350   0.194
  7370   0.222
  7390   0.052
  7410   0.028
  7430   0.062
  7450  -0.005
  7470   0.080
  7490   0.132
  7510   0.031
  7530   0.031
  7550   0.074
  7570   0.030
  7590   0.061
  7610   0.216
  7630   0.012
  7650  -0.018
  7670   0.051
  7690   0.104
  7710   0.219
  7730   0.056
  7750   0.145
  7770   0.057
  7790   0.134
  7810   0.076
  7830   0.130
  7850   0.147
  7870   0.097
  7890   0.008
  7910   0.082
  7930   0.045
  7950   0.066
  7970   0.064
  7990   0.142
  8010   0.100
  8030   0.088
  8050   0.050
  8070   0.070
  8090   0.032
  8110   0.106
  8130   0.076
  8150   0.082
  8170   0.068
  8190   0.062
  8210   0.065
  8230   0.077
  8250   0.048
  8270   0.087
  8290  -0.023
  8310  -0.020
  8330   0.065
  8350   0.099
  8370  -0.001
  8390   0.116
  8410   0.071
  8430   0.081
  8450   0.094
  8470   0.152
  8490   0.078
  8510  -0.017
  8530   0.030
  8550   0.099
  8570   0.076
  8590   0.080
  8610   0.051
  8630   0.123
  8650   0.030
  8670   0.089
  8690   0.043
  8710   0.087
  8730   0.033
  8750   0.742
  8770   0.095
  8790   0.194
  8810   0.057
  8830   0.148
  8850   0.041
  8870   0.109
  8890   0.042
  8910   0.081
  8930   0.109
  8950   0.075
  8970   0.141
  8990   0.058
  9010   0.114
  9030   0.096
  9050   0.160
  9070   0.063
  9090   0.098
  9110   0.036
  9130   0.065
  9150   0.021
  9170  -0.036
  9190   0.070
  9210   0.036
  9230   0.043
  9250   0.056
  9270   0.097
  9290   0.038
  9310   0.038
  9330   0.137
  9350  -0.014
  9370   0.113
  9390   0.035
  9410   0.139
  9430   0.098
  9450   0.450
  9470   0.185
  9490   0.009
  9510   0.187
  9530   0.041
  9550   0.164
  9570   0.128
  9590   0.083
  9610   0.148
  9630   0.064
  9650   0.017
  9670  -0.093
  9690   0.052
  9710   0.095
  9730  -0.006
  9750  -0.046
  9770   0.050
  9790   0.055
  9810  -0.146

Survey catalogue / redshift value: 1.35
